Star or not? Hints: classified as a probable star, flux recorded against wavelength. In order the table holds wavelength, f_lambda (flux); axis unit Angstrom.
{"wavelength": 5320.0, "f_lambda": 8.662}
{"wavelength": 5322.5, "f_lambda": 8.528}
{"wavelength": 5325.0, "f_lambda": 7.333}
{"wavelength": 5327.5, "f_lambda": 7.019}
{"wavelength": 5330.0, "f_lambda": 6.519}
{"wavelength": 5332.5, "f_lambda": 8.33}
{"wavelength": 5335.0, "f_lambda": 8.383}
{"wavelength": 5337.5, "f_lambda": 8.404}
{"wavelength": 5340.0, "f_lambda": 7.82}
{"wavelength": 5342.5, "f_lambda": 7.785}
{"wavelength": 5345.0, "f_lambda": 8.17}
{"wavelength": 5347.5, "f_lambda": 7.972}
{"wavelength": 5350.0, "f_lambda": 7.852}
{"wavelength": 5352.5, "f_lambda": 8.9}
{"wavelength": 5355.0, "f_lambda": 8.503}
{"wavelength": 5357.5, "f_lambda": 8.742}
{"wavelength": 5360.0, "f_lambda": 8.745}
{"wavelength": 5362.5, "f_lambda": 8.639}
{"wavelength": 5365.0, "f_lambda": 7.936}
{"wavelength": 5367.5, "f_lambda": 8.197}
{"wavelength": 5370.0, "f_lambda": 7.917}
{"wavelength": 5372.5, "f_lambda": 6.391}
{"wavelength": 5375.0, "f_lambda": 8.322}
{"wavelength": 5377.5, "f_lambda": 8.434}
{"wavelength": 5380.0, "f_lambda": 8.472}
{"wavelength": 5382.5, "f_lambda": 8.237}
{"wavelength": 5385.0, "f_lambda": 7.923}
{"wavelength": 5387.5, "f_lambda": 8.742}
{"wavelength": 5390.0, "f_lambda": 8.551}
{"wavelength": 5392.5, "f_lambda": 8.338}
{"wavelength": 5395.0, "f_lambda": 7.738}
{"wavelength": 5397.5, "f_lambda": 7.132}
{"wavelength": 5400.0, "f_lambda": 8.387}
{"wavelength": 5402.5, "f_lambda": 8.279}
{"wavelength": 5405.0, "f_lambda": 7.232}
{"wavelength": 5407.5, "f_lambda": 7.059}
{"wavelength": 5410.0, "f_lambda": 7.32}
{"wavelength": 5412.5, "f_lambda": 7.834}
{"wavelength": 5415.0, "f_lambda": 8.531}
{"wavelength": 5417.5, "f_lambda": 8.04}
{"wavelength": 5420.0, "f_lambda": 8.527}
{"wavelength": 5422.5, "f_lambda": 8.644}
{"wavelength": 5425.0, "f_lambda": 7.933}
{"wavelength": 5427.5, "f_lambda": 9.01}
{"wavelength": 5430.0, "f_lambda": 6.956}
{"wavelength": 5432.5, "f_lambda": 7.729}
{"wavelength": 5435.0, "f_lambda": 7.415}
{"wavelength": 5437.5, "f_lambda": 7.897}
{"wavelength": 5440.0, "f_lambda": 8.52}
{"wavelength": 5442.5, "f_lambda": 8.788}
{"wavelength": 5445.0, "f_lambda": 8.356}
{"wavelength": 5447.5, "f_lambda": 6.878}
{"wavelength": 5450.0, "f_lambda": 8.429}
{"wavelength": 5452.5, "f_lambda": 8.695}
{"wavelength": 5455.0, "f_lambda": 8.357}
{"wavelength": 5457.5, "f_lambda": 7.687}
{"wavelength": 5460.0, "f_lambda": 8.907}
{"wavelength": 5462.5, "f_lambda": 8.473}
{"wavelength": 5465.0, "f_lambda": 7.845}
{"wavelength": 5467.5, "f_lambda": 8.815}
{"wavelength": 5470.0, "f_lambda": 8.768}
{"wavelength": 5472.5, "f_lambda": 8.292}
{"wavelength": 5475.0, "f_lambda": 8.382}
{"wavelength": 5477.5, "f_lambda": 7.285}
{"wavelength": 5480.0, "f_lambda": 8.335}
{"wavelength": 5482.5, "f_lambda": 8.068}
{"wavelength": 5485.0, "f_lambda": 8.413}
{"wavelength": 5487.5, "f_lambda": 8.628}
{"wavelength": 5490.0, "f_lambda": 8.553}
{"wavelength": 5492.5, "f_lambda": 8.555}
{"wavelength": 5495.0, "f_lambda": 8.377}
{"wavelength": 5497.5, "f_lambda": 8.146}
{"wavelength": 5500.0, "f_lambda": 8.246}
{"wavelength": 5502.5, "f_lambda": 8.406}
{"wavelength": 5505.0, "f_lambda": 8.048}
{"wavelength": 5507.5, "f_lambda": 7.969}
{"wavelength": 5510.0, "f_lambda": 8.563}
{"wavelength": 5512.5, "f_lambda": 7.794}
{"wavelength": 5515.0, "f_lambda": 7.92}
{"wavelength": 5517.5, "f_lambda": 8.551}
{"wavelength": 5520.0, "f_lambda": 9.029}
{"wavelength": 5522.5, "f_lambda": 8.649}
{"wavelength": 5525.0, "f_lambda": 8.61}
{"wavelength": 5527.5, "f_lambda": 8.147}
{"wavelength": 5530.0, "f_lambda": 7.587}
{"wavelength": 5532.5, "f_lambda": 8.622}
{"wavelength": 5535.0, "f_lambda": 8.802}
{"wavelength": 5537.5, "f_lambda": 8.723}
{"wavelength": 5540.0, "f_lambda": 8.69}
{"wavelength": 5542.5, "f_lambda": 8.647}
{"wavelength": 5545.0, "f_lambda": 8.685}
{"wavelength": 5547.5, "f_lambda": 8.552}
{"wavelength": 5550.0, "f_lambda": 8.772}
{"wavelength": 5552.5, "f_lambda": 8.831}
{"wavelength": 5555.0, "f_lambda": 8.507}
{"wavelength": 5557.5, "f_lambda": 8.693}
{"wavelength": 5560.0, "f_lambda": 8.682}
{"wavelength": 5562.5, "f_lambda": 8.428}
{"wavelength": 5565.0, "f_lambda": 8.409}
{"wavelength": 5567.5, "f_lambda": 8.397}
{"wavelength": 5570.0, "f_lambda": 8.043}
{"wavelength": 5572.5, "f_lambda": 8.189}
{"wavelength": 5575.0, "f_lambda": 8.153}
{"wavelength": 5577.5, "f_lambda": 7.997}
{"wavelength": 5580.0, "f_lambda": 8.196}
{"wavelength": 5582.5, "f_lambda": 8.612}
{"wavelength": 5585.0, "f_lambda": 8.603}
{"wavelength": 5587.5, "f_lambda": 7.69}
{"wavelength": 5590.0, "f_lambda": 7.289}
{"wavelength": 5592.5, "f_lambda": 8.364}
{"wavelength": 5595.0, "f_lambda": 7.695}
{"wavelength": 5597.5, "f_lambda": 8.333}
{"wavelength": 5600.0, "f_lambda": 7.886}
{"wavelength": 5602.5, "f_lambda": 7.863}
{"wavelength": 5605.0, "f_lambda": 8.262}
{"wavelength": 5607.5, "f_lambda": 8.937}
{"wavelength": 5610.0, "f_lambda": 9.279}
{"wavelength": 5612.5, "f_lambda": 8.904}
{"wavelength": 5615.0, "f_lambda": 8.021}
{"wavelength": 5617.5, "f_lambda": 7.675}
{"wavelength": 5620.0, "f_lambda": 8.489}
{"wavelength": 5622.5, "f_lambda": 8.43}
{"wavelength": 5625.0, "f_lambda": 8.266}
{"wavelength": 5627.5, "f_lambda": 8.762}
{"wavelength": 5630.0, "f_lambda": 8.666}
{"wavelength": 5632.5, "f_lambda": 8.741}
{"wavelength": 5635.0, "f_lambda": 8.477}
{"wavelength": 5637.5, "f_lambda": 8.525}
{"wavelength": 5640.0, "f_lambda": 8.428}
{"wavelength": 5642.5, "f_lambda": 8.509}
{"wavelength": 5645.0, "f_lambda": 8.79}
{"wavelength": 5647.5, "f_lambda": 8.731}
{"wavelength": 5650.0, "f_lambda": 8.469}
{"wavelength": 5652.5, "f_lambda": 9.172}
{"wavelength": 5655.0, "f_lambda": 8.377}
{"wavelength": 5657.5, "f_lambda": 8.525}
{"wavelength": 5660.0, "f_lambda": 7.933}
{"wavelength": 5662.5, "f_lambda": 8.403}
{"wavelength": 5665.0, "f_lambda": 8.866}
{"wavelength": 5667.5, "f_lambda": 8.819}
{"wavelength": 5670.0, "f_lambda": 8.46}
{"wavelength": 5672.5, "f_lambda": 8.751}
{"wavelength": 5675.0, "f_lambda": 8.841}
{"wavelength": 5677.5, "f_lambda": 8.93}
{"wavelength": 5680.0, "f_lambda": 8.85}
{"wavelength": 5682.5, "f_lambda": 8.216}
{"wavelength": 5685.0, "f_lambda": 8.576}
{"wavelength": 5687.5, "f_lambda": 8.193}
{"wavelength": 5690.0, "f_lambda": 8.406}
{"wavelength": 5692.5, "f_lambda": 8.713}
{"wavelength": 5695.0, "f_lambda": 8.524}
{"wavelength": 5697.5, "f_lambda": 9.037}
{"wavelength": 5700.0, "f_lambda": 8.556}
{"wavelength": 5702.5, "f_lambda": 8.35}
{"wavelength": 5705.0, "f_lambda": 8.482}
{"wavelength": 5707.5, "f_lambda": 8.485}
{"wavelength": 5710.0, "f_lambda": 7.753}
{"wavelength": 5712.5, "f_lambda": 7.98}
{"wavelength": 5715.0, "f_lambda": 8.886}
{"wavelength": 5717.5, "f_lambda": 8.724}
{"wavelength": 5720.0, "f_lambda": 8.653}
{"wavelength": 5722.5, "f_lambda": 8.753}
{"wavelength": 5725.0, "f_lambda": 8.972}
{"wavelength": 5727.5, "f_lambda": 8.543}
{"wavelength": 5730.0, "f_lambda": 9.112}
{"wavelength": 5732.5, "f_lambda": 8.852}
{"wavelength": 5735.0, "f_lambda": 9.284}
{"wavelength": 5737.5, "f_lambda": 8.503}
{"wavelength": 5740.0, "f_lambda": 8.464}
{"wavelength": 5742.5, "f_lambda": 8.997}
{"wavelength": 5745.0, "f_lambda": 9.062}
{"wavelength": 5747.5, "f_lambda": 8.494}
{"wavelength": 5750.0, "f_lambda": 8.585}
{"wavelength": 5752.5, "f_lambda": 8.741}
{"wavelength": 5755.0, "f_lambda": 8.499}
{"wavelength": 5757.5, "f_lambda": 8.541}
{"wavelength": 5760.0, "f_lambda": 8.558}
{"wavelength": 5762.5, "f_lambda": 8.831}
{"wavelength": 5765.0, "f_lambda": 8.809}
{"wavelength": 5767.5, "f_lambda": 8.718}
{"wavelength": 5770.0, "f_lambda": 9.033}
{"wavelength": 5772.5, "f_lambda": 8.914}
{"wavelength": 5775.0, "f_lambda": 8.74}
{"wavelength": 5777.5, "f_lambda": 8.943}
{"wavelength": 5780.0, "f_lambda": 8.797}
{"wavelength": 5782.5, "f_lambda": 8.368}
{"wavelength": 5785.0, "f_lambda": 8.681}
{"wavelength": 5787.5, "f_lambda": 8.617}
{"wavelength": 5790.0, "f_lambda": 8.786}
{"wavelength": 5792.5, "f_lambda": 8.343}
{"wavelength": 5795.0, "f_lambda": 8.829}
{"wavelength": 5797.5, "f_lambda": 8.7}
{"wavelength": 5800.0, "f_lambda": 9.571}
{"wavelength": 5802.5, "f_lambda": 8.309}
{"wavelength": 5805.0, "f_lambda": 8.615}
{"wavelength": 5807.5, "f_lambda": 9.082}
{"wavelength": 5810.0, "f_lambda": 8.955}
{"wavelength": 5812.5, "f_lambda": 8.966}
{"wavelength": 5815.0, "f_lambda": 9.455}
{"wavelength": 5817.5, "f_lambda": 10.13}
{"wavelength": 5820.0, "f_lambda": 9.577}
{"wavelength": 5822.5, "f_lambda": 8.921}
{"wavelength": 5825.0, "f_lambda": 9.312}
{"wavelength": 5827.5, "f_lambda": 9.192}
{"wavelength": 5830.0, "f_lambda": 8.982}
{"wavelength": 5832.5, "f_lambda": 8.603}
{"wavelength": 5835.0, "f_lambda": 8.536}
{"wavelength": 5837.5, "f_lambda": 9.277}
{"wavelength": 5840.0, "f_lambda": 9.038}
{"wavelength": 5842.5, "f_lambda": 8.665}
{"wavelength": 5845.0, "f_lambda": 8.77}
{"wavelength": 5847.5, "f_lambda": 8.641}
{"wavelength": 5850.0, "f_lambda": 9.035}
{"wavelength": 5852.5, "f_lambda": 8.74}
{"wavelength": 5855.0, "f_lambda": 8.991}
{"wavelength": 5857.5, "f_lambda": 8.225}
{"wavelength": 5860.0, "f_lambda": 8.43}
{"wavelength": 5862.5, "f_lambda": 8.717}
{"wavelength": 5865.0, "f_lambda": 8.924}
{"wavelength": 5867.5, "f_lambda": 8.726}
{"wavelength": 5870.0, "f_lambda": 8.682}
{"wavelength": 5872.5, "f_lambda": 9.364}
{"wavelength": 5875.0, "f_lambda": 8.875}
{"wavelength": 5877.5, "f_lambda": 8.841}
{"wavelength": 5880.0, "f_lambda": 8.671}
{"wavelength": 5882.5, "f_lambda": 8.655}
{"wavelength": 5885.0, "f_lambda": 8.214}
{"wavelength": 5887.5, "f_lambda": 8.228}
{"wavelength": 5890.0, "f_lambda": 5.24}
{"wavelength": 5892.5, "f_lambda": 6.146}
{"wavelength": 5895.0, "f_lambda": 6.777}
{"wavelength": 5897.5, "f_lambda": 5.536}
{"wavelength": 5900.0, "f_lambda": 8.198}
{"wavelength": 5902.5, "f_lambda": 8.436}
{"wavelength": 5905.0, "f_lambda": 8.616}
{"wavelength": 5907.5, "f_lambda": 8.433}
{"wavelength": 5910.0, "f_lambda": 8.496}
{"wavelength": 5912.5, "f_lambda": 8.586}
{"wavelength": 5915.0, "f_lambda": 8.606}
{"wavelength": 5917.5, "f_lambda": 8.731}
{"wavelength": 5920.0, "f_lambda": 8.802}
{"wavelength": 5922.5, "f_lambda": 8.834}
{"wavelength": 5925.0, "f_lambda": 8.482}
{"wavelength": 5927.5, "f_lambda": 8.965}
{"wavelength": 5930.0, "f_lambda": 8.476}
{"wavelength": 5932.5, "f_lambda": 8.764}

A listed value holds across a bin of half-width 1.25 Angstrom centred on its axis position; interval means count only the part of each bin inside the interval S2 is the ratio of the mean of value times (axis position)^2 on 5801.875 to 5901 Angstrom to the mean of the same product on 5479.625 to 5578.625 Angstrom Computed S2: 1.14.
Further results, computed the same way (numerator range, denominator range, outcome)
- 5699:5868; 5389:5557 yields 1.19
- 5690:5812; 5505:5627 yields 1.11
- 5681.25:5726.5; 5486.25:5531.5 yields 1.10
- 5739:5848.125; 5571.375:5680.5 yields 1.11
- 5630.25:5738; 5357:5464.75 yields 1.17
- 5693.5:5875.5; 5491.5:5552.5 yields 1.14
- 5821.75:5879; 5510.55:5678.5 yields 1.14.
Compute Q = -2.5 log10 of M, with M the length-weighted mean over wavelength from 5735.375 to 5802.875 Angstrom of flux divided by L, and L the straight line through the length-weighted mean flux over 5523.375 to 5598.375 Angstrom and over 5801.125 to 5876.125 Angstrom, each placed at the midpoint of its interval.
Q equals 0.01 mag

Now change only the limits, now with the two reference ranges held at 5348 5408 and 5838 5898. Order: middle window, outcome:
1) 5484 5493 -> -0.05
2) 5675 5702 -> -0.05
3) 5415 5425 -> -0.03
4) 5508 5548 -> -0.04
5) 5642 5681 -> -0.05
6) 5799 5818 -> -0.10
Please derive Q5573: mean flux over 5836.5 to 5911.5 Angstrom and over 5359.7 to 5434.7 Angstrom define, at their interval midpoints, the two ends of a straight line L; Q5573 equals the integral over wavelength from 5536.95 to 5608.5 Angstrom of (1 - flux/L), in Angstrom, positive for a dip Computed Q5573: -1.9 Angstrom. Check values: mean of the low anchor 8.02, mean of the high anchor 8.32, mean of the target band 8.34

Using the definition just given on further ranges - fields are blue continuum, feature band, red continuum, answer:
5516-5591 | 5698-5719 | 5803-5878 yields 0.7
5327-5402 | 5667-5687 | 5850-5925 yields -1.1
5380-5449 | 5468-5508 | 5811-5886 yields -0.7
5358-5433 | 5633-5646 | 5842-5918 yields -0.6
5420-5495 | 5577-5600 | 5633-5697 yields 1.0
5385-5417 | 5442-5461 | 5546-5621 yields -0.5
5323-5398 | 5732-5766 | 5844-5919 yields -2.1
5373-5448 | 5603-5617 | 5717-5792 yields -0.2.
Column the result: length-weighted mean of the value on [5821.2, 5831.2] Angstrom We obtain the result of 9.1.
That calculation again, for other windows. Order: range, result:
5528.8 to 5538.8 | 8.44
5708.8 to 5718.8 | 8.34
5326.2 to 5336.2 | 7.56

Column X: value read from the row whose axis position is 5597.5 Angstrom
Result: 8.333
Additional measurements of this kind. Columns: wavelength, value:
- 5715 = 8.886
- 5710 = 7.753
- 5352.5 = 8.9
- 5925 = 8.482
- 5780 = 8.797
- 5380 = 8.472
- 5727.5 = 8.543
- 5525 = 8.61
